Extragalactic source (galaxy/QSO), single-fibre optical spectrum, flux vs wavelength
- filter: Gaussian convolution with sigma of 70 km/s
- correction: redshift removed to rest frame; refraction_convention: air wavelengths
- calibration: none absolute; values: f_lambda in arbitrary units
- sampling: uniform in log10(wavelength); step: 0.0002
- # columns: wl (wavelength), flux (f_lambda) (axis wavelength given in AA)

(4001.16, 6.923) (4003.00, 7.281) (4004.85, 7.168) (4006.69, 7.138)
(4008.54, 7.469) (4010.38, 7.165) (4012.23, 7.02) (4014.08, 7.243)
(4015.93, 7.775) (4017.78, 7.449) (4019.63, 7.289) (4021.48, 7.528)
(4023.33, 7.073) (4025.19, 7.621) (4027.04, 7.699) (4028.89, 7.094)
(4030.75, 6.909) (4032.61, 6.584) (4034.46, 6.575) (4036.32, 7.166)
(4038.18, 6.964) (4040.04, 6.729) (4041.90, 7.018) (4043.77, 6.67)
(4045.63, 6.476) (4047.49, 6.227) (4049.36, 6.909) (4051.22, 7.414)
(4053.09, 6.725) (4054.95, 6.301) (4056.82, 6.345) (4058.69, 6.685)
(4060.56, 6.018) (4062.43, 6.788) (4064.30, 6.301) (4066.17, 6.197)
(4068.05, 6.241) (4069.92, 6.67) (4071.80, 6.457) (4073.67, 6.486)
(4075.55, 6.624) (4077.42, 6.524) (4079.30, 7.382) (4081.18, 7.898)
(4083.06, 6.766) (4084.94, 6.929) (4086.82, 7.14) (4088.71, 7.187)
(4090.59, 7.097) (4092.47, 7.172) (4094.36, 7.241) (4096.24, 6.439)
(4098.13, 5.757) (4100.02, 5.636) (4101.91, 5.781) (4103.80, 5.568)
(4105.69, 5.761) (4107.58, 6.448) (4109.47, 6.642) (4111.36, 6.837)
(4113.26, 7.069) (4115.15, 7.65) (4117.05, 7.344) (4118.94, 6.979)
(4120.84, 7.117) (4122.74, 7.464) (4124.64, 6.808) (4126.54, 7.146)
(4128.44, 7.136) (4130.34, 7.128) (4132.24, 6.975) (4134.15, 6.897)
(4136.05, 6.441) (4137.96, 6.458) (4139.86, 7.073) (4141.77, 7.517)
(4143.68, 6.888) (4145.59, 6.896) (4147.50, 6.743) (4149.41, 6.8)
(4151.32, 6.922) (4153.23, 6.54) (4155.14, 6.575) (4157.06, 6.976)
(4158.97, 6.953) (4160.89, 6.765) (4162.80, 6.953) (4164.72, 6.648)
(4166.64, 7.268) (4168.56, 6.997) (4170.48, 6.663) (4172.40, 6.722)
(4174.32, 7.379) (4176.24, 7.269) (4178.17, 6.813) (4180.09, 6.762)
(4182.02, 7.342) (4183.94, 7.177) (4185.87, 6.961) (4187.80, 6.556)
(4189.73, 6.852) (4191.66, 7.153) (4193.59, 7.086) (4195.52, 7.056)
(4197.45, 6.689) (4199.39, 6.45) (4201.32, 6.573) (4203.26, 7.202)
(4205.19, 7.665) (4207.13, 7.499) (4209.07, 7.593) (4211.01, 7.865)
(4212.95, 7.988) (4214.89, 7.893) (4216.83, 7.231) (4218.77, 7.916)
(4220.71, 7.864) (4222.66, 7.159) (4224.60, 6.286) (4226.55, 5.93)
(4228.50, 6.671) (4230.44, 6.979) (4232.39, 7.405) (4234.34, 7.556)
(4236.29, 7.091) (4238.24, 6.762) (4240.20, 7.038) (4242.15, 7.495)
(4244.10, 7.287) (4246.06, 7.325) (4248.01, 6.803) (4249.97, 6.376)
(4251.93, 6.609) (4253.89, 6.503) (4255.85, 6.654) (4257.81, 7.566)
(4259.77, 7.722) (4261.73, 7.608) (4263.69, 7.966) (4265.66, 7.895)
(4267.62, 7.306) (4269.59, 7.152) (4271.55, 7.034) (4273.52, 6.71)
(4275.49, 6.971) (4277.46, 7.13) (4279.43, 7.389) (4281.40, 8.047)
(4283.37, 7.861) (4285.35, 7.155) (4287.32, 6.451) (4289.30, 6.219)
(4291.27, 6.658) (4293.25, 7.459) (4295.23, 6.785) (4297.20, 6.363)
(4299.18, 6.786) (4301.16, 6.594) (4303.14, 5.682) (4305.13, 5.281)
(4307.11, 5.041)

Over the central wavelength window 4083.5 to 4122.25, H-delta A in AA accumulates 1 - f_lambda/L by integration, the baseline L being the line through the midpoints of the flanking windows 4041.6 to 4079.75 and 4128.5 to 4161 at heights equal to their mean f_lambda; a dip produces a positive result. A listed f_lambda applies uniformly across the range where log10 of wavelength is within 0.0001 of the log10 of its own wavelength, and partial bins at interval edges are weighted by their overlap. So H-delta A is 0.12 AA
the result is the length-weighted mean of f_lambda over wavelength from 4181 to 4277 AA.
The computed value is 7.15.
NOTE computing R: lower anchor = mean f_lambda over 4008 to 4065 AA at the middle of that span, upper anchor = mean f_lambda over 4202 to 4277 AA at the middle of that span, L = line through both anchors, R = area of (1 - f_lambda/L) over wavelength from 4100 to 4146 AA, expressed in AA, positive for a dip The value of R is 1.6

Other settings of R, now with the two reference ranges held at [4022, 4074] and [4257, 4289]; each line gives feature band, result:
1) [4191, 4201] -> 0.4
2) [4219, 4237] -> 0.5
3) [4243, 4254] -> 0.6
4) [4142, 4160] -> 0.5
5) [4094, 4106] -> 1.6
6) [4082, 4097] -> -0.4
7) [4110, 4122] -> -0.4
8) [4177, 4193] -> 0.3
